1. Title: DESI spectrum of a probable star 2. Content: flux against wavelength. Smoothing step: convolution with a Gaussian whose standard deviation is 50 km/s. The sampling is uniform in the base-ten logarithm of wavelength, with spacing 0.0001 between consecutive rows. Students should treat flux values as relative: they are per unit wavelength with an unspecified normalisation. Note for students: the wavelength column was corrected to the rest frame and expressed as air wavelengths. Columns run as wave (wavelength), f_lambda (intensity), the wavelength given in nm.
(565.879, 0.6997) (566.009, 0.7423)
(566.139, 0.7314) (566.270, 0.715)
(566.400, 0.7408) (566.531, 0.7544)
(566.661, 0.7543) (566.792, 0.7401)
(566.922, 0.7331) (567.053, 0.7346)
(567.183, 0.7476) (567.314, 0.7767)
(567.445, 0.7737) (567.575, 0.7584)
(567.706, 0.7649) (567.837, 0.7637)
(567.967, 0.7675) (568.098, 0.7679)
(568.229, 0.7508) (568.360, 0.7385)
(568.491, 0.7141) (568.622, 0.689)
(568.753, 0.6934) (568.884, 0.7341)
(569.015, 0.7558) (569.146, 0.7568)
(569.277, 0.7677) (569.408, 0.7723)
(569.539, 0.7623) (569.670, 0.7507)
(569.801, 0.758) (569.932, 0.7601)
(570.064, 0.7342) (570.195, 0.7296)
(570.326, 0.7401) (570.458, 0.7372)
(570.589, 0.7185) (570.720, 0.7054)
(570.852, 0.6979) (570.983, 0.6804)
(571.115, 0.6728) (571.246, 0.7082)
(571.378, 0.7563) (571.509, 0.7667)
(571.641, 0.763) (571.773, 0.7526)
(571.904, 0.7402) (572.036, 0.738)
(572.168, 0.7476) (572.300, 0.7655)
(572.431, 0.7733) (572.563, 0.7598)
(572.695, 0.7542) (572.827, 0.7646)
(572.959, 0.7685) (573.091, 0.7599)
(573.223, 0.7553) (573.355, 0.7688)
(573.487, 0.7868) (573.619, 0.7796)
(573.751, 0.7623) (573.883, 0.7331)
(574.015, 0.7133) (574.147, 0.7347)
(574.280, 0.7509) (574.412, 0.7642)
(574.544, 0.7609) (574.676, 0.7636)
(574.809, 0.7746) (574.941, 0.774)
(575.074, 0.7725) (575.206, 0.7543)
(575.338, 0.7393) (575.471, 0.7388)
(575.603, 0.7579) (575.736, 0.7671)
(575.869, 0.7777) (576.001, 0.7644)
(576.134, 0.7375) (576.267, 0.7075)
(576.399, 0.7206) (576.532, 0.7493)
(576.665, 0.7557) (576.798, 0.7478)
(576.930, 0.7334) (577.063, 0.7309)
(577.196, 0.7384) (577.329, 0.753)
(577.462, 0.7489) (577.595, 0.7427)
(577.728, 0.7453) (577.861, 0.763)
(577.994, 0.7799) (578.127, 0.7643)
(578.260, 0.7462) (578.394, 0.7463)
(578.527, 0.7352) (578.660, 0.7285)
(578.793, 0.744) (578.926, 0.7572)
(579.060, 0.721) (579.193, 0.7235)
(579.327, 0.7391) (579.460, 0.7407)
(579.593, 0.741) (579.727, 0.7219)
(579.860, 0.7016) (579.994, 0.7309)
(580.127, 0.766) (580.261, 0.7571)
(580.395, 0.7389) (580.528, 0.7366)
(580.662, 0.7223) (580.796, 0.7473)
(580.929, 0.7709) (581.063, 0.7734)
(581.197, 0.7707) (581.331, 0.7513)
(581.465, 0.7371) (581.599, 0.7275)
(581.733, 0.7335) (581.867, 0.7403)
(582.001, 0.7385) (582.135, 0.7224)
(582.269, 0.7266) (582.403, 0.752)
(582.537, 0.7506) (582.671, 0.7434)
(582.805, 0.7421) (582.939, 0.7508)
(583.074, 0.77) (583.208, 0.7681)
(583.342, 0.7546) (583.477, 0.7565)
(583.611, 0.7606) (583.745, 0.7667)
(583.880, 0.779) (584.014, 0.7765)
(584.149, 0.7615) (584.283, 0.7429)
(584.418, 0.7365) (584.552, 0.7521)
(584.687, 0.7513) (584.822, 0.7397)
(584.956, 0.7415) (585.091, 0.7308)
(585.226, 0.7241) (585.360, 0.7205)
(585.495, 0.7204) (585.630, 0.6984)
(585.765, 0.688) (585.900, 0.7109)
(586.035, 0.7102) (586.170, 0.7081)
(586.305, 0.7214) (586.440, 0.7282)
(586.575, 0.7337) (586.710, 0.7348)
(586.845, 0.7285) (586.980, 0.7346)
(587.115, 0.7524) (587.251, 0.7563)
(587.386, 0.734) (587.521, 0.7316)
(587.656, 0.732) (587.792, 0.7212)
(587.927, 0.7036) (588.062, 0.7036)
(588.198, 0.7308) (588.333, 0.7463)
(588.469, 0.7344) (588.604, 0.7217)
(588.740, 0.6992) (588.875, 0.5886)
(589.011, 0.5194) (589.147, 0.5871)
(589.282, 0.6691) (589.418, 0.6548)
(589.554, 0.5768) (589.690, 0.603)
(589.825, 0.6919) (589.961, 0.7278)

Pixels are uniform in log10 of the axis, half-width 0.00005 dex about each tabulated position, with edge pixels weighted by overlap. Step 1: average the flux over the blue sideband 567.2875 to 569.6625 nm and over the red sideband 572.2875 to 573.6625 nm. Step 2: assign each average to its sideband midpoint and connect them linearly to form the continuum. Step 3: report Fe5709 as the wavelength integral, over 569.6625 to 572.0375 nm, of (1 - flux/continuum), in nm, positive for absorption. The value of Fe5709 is 0.09 nm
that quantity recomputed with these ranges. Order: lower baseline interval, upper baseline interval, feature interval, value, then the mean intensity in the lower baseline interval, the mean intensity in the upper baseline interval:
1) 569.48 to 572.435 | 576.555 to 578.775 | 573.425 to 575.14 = -0.04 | 0.737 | 0.747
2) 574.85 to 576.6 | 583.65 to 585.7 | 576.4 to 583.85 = 0.02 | 0.751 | 0.743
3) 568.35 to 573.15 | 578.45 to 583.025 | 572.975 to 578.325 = -0.09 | 0.74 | 0.741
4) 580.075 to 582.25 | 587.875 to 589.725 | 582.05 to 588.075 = -0.31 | 0.745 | 0.66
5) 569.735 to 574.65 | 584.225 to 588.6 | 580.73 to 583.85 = -0.07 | 0.745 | 0.728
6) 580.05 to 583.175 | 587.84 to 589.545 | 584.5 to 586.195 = -0.04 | 0.747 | 0.669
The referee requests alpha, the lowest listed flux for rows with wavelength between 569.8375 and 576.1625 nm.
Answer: 0.6728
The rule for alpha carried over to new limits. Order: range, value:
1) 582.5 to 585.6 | 0.7204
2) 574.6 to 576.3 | 0.7075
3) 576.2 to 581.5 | 0.7016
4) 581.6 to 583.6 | 0.7224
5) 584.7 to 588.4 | 0.688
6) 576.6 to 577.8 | 0.7309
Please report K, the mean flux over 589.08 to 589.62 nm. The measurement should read 0.622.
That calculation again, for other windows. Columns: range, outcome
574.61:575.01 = 0.769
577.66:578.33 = 0.759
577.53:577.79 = 0.744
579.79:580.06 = 0.716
